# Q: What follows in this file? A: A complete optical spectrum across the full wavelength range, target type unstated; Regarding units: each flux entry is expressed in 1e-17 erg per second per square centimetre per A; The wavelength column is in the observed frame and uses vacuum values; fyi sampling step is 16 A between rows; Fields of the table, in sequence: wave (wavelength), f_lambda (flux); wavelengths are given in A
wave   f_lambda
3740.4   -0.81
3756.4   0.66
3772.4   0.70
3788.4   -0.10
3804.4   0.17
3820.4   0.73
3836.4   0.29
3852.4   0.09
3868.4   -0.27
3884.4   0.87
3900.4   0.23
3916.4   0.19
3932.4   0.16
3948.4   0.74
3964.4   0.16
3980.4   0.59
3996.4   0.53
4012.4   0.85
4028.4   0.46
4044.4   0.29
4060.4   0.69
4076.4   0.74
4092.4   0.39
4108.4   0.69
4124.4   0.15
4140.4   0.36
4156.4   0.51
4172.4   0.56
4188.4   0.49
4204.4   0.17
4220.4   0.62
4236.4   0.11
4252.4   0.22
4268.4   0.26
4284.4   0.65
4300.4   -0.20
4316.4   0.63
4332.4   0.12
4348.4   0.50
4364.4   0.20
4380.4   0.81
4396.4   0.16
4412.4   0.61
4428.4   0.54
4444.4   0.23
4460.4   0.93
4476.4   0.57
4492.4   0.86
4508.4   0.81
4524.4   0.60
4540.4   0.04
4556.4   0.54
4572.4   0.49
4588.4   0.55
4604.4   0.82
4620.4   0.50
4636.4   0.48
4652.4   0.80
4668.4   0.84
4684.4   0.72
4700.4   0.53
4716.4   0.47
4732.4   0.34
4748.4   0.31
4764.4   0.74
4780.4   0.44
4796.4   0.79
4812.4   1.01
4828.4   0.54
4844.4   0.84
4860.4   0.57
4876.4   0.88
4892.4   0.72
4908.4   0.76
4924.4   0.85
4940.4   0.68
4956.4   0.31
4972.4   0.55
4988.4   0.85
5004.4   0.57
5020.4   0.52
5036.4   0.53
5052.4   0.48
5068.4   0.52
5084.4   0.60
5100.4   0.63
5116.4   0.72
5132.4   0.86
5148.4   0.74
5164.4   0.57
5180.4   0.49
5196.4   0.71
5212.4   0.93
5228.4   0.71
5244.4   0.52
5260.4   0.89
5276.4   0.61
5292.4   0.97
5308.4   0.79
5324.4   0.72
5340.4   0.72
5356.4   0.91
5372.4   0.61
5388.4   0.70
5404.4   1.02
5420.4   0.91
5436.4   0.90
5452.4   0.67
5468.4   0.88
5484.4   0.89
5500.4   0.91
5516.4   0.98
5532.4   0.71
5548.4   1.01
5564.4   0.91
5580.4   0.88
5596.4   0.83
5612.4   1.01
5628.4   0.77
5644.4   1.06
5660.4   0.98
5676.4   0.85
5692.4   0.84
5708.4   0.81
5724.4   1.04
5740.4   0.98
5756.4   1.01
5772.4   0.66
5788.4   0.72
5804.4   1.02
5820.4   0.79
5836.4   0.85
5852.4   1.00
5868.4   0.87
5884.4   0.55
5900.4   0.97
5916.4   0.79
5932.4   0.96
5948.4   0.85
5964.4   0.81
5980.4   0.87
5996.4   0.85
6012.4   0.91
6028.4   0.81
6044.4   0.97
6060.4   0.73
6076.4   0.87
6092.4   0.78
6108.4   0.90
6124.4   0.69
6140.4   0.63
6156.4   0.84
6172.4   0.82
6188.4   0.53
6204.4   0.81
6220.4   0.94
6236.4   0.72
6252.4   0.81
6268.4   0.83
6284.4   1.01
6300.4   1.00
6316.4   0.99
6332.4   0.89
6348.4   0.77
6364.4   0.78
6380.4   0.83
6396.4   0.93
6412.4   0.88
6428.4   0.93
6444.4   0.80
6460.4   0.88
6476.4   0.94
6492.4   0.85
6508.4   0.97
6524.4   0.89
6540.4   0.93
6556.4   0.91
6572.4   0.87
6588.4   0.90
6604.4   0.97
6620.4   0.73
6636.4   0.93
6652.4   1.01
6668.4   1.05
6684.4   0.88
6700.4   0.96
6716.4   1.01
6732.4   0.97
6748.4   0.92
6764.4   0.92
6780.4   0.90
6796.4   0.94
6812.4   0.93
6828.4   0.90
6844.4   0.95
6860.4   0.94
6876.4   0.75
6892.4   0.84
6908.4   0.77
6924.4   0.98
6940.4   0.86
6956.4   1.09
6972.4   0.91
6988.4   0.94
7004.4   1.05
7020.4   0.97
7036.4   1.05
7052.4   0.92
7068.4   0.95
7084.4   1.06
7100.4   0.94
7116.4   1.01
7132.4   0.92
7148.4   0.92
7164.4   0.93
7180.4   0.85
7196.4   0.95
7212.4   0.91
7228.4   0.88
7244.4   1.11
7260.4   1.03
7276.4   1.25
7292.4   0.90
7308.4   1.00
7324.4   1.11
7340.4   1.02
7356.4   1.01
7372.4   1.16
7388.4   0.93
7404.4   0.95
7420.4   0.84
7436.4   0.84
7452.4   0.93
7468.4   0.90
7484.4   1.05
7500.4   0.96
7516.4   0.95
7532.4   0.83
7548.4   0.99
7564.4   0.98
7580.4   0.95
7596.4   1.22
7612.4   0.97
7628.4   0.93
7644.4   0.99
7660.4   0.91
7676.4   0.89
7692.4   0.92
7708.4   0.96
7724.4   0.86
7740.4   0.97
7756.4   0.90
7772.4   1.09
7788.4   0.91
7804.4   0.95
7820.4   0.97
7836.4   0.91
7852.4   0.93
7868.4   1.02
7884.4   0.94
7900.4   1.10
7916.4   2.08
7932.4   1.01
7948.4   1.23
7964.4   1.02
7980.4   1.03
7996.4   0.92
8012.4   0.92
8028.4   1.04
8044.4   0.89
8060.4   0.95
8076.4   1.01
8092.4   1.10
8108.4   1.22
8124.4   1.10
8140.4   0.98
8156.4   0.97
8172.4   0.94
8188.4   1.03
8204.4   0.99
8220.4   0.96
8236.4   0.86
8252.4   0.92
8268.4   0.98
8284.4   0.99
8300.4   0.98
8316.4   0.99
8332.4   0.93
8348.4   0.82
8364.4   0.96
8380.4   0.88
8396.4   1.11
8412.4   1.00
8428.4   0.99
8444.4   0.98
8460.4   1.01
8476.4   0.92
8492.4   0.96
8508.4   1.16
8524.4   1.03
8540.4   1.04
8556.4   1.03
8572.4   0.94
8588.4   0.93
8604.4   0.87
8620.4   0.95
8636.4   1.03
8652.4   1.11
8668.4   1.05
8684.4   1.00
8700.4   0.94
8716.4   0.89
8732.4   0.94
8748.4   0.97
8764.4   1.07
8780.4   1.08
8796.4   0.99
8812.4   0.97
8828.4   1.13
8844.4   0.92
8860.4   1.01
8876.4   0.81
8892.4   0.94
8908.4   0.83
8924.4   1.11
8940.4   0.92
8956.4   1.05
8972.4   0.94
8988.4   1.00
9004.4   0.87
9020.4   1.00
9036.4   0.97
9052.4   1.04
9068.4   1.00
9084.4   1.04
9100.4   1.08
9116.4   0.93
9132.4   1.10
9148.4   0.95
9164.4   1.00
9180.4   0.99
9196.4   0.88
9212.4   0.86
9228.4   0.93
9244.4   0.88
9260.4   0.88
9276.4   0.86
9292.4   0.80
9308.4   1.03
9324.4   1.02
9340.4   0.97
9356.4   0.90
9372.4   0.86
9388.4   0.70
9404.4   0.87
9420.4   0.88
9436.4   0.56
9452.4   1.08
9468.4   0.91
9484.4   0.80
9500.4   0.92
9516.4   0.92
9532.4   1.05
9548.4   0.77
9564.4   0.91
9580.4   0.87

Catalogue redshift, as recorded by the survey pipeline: 0.21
